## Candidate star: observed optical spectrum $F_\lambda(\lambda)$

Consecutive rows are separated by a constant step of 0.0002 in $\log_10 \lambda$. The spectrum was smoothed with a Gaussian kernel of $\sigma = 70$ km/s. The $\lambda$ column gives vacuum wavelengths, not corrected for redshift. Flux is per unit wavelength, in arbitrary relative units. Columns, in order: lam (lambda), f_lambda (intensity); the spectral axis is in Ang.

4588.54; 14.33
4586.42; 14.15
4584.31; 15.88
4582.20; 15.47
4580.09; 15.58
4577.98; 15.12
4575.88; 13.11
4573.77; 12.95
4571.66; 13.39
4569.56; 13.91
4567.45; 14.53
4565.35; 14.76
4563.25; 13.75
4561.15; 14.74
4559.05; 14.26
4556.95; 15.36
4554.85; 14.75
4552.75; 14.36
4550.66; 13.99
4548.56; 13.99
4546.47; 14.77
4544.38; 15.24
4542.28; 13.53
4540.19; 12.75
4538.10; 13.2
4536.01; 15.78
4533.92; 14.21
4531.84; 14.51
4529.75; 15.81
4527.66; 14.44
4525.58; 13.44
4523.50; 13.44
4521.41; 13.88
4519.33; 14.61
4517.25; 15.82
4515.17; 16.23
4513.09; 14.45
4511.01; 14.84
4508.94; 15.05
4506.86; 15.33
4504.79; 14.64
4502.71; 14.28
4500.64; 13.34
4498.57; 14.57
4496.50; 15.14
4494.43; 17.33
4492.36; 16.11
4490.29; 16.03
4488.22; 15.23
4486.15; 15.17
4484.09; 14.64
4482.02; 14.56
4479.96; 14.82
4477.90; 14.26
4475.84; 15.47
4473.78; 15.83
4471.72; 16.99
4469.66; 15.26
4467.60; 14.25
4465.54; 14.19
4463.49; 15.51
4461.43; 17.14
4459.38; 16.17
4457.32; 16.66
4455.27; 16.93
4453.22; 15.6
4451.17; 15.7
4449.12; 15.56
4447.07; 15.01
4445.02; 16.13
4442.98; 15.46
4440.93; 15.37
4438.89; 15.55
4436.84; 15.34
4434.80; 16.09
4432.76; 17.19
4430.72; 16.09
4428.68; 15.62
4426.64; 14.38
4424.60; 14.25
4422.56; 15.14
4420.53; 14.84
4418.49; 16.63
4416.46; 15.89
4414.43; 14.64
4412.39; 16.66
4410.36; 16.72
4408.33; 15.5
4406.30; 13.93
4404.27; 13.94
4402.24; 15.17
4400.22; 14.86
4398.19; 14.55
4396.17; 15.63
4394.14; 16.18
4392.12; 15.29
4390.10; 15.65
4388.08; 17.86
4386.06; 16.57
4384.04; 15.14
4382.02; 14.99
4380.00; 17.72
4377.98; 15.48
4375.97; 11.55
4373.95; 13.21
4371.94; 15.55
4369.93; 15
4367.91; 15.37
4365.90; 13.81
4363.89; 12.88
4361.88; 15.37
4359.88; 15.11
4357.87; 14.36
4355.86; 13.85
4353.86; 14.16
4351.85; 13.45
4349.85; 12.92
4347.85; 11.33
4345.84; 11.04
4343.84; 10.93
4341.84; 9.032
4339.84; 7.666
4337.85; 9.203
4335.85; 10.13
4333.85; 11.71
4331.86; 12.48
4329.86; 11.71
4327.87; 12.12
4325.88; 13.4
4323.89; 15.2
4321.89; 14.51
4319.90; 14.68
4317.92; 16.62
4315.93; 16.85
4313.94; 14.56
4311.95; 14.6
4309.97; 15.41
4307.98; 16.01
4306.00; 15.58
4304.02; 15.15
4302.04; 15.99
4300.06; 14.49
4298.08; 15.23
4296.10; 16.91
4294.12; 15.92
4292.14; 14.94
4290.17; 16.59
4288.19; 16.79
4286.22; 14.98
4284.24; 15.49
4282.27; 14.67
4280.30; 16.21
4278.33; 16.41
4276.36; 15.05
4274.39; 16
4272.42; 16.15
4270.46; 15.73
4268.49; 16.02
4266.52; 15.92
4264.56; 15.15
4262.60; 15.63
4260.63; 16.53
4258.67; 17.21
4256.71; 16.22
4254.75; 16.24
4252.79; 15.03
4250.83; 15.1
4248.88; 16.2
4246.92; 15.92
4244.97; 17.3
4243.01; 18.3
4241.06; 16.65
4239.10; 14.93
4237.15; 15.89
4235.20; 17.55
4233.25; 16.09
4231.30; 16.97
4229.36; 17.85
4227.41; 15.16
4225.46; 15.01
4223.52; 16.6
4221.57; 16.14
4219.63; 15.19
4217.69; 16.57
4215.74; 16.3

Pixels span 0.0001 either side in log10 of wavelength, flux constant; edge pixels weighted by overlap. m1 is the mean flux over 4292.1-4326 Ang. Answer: 15.4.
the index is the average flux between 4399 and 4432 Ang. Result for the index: 15.3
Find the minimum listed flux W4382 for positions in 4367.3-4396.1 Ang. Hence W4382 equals 11.55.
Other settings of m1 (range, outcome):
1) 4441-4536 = 15.2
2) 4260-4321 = 15.7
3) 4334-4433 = 14.3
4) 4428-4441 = 15.9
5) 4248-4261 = 16.1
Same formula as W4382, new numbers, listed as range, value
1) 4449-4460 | 15.56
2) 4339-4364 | 7.666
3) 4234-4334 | 11.71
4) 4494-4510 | 13.34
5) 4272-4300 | 14.67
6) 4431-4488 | 14.19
